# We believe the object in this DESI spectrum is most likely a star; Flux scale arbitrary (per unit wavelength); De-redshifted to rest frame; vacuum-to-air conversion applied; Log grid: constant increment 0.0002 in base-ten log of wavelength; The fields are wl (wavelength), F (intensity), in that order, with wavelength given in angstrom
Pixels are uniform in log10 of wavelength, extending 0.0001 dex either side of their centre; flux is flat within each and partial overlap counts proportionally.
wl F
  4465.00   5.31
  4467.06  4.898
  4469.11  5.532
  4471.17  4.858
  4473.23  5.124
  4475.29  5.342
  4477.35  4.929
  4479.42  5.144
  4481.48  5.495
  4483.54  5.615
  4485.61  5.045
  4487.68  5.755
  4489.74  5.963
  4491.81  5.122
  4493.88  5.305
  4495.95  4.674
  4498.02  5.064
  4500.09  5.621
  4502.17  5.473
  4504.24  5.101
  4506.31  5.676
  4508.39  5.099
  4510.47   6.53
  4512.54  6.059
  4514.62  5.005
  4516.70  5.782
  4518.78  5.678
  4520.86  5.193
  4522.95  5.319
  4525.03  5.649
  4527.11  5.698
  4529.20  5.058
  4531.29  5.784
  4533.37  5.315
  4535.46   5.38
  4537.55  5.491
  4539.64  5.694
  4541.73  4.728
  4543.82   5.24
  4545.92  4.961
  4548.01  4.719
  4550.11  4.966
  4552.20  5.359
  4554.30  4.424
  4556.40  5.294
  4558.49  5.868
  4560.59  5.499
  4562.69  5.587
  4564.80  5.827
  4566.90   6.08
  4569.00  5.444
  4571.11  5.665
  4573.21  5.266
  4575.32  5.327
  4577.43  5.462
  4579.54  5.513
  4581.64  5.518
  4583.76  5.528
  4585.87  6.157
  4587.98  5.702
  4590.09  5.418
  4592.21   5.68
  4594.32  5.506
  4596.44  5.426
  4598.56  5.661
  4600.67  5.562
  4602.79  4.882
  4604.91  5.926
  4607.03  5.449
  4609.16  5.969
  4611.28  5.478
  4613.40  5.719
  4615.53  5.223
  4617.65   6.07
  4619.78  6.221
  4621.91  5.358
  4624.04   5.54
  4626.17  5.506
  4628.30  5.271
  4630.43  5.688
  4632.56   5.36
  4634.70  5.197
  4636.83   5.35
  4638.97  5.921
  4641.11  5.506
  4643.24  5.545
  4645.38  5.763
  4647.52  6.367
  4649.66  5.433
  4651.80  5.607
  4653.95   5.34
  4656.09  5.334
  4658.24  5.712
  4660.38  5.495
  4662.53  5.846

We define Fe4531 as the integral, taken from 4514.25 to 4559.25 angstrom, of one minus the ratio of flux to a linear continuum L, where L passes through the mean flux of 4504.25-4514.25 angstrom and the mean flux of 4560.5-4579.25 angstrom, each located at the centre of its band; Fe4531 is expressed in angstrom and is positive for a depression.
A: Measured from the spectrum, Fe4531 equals 2.77 angstrom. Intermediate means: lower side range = 5.71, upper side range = 5.57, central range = 5.3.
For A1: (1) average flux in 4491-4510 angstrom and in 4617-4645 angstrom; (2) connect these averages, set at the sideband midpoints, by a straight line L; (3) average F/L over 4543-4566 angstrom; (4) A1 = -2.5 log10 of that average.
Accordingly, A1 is 0.030 mag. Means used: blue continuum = 5.28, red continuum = 5.58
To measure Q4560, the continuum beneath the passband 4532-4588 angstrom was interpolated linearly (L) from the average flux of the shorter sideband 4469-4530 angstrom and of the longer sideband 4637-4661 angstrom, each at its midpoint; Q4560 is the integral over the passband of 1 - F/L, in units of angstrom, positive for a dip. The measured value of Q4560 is 0.9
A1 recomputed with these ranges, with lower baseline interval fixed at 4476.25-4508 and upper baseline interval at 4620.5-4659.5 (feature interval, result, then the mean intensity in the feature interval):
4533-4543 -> 0.015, 5.32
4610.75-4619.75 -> -0.036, 5.7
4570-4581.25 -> 0.000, 5.45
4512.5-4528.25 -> -0.028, 5.51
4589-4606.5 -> -0.004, 5.51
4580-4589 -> -0.048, 5.71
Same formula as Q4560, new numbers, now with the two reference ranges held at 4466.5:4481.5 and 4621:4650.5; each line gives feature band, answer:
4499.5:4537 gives -1.8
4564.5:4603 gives -1.0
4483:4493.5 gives -0.6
